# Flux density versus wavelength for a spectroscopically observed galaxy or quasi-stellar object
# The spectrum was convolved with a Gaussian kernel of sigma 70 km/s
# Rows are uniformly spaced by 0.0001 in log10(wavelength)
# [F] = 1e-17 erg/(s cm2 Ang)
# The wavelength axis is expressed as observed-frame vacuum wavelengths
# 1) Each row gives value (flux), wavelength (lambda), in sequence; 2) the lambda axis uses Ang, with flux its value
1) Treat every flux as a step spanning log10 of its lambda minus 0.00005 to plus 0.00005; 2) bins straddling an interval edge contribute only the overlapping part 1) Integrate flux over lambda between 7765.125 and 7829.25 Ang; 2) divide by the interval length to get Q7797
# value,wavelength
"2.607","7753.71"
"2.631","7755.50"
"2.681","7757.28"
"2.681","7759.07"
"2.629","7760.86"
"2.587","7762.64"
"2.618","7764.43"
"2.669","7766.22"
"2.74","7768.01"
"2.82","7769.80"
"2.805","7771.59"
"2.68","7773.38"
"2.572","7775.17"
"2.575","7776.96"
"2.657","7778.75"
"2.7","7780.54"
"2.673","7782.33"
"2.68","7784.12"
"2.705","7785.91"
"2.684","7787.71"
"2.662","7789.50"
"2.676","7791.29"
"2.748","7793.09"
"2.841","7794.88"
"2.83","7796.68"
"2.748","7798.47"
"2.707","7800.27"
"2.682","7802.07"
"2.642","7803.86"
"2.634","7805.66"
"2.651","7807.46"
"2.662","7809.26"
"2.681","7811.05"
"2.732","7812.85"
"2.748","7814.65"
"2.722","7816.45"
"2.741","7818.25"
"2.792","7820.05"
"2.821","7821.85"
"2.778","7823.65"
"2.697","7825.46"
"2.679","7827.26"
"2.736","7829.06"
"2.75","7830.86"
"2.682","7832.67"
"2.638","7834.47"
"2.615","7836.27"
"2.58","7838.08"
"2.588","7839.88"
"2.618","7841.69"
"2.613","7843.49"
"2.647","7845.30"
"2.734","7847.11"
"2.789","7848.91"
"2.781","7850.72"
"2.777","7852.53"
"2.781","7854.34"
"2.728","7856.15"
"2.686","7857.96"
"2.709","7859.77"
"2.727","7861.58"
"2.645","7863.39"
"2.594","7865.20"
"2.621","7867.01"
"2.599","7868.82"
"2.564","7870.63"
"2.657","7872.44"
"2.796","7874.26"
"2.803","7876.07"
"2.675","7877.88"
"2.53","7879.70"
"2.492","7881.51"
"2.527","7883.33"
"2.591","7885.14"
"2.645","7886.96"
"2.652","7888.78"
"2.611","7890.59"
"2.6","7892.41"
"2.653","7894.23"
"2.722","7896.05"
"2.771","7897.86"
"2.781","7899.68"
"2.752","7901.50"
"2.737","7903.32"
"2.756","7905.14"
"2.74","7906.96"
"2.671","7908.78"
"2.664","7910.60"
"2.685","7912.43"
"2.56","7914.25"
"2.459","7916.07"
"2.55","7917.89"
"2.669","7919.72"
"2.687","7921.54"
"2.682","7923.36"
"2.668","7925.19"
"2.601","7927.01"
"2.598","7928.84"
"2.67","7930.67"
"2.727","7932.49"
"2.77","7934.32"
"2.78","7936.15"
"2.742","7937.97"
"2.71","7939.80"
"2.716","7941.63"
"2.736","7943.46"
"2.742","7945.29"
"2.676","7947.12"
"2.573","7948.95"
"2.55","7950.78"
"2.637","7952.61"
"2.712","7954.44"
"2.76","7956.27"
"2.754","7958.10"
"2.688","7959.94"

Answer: 2.71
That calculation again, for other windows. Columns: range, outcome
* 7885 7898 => 2.65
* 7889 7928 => 2.67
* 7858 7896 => 2.64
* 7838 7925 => 2.67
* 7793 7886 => 2.69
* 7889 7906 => 2.71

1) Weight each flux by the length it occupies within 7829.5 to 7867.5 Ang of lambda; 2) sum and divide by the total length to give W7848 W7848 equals 2.68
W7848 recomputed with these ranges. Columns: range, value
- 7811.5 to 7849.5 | 2.7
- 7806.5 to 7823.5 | 2.73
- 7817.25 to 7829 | 2.75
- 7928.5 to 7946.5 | 2.72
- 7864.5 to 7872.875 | 2.61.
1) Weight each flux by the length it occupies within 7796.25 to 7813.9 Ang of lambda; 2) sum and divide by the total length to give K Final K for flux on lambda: 2.69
